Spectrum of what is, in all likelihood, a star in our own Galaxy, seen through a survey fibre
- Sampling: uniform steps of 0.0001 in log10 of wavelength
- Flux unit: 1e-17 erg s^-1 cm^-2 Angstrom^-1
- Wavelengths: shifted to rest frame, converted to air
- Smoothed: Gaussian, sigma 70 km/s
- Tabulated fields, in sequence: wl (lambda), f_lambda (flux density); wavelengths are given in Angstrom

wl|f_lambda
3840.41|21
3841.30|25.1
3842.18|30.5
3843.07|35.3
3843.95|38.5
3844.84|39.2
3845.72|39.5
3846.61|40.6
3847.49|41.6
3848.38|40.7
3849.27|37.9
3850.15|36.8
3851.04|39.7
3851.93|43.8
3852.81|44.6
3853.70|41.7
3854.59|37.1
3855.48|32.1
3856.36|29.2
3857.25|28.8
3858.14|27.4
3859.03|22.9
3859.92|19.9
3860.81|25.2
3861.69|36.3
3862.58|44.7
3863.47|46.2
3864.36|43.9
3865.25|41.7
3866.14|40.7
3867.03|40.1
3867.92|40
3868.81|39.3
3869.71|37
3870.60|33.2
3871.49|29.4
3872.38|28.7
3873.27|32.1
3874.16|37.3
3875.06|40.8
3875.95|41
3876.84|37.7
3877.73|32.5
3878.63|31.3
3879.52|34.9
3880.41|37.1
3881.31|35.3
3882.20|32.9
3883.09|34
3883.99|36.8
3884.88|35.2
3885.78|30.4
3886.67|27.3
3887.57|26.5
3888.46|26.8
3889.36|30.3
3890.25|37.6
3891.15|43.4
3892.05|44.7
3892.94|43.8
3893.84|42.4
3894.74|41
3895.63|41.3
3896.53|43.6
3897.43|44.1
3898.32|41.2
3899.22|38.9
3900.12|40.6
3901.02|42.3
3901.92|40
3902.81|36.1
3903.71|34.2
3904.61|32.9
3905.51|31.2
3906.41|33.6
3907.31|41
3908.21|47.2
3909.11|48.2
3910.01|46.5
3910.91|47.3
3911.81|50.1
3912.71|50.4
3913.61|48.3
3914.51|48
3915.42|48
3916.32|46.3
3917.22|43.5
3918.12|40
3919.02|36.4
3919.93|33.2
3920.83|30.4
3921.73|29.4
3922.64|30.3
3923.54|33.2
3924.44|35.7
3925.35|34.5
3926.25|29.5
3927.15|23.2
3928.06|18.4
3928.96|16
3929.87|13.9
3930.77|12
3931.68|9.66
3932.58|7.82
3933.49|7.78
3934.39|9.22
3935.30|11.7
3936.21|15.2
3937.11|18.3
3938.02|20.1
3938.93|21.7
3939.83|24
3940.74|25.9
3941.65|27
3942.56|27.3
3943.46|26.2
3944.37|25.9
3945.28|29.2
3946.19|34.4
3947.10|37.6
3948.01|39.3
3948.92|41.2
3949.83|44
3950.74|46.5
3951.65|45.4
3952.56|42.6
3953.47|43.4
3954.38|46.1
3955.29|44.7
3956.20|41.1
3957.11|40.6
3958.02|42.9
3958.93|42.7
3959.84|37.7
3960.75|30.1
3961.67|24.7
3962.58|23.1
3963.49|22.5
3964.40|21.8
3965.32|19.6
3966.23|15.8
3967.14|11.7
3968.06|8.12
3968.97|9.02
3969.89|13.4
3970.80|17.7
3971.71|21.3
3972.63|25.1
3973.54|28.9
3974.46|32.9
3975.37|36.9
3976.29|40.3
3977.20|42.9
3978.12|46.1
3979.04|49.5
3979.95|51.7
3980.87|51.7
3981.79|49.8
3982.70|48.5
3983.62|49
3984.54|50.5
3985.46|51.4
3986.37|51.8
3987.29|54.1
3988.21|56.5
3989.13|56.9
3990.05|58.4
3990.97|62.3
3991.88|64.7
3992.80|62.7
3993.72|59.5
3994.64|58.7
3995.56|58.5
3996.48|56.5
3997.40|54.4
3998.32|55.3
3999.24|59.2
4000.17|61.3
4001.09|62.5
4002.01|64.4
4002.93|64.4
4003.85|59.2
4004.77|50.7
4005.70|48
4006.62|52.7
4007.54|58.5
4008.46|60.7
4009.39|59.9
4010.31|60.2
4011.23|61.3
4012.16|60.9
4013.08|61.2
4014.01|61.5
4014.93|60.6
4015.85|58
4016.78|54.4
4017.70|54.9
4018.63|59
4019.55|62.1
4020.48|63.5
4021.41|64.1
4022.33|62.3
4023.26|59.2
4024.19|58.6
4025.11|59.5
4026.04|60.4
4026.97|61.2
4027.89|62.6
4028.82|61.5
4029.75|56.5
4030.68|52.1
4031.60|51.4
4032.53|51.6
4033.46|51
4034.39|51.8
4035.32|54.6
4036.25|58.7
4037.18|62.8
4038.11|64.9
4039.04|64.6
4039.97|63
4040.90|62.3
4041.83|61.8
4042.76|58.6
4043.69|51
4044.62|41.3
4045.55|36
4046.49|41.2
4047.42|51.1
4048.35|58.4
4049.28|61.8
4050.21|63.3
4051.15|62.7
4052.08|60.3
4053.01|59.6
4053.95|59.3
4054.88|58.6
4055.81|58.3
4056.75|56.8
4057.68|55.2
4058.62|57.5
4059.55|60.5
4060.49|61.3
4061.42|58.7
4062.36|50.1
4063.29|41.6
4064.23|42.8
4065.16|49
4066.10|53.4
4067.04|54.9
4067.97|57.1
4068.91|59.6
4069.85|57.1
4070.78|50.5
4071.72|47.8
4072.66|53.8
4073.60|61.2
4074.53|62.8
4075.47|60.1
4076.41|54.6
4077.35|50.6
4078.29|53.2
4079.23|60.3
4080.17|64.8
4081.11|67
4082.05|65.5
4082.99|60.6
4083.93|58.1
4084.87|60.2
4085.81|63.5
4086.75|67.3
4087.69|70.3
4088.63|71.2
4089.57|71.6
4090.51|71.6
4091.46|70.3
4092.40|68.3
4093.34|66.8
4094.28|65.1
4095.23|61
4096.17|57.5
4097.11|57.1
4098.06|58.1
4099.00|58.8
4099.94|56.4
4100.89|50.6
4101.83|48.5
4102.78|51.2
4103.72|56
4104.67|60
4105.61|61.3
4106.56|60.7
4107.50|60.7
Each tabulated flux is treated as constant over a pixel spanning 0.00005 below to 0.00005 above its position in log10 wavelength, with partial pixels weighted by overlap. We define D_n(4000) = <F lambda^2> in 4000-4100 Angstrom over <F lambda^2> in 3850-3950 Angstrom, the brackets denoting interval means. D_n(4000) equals 1.86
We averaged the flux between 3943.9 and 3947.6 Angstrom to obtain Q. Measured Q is 31.8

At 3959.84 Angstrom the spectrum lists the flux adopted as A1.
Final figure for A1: 37.7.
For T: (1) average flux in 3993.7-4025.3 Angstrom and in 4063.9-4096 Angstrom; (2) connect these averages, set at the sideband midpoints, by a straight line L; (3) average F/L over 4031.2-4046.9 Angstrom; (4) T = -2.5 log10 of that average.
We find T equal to 0.10 mag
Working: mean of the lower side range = 59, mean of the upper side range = 60.4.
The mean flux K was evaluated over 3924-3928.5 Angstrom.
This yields 28.2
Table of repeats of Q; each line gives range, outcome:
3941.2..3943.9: 26.9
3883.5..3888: 31.2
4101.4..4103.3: 50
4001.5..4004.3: 62.8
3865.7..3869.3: 39.9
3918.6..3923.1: 31.9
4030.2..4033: 51.8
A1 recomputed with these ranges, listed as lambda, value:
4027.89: 62.6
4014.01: 61.5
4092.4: 68.3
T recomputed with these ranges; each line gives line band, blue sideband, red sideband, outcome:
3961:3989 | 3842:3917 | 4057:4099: 0.37 mag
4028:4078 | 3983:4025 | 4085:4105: 0.09 mag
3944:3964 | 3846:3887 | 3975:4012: 0.29 mag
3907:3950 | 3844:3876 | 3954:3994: 0.23 mag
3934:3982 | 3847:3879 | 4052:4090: 0.44 mag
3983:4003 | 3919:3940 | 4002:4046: -0.25 mag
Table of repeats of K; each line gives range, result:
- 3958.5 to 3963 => 31.6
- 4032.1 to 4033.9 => 51.3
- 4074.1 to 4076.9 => 59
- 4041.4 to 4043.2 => 60.2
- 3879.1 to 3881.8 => 35.7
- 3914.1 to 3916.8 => 47.3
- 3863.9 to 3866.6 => 42.1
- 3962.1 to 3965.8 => 21.7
